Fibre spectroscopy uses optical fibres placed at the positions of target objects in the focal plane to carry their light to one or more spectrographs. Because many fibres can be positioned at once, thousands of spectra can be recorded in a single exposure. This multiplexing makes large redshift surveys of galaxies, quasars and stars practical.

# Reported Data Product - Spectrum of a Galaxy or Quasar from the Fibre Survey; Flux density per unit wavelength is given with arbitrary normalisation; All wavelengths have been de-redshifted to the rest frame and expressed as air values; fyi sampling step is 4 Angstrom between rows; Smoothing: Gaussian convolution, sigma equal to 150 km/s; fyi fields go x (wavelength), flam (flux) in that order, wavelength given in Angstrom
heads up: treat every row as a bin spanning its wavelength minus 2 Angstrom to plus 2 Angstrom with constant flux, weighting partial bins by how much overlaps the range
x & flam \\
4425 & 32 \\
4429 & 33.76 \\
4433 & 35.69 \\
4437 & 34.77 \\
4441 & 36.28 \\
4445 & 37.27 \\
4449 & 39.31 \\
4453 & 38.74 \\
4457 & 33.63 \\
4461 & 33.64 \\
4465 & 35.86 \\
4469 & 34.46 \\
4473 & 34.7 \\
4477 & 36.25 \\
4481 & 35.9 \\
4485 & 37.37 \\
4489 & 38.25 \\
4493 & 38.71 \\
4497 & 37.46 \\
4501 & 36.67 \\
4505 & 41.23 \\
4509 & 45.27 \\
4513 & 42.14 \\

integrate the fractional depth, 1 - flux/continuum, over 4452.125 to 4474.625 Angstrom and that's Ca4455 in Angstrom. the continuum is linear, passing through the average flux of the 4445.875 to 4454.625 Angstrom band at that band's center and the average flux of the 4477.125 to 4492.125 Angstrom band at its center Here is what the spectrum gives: 1.88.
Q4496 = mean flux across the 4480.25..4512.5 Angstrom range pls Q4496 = 39.1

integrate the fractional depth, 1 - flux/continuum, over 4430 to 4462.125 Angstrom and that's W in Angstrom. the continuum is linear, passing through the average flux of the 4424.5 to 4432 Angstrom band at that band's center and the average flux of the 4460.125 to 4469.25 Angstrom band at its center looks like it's -1.9 Angstrom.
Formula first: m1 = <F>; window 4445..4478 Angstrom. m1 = 35.9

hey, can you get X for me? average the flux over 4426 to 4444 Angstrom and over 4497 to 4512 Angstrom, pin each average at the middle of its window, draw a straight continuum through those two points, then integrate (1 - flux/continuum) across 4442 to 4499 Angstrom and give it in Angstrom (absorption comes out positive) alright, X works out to 2.0 Angstrom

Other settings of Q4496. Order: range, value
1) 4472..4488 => 36.3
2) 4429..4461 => 36.2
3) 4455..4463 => 33.6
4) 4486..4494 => 38.3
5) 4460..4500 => 36.3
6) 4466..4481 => 35.3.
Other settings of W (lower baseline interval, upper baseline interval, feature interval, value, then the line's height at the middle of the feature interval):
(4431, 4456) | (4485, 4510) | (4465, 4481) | 1.18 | 38.1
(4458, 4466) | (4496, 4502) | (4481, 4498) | -0.62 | 36.4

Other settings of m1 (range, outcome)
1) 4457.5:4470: 34.5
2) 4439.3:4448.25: 37.1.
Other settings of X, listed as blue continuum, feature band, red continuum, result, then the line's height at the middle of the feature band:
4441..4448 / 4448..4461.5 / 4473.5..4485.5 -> 0.20 Angstrom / 37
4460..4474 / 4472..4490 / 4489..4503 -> -0.16 Angstrom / 36.2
